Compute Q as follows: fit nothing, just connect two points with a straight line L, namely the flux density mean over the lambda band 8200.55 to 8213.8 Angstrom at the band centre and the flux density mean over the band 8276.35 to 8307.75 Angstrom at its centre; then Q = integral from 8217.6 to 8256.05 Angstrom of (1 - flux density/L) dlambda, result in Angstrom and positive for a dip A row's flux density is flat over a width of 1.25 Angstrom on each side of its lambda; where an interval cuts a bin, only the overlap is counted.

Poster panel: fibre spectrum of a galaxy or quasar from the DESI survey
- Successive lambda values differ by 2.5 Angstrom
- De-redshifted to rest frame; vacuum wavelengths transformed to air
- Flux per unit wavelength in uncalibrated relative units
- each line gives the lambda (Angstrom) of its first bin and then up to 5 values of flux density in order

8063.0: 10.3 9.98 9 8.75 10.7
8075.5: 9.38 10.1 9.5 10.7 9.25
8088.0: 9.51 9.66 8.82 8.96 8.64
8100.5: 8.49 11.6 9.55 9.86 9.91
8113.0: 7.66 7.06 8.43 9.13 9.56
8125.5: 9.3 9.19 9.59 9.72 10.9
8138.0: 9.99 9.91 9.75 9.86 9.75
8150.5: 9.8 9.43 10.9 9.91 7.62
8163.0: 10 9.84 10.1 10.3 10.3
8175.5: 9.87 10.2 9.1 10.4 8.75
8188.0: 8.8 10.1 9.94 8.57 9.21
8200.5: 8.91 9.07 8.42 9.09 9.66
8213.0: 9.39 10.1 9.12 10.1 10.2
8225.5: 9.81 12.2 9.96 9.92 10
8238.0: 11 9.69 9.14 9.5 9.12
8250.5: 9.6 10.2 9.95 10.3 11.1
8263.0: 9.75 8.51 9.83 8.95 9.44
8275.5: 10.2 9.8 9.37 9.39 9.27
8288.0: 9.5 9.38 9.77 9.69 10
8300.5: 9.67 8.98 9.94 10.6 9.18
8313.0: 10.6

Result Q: -3.0 Angstrom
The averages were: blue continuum 9.1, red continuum 9.6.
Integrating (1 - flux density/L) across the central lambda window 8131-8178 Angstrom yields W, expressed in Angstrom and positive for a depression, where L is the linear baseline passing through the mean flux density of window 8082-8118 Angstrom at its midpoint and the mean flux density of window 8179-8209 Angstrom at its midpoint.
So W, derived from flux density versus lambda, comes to -3.5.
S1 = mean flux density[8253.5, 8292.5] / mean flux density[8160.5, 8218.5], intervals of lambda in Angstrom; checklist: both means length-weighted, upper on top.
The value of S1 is 1.02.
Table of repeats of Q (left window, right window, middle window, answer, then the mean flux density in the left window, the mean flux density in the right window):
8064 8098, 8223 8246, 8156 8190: 0.8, 9.53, 10.2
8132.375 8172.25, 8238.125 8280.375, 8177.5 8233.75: 1.1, 9.87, 9.72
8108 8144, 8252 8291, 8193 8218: 0.8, 9.31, 9.69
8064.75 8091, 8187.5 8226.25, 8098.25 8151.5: 0.7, 9.68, 9.41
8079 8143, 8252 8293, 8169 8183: -0.7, 9.41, 9.68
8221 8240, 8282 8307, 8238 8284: 1.4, 10.4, 9.57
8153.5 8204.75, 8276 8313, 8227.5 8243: -1.1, 9.58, 9.66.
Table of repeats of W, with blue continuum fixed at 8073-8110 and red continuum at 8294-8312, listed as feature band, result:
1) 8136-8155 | -0.4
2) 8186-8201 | 0.7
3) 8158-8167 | 0.3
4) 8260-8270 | 0.1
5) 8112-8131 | 1.8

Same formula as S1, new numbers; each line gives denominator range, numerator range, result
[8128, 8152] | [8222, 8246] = 1.03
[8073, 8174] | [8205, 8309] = 1.02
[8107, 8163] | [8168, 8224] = 1.01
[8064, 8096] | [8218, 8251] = 1.04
